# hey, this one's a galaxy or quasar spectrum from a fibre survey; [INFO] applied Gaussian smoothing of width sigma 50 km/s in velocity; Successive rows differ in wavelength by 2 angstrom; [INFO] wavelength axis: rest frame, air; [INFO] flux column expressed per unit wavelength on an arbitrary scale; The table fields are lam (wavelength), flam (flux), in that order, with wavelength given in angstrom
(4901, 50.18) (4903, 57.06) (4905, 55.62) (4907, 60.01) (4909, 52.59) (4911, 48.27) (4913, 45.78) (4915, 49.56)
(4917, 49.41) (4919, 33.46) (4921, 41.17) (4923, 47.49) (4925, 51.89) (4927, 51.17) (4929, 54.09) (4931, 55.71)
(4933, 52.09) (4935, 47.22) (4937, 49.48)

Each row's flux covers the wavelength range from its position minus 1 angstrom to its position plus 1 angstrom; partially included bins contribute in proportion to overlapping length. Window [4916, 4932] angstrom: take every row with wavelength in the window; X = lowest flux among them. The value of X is 33.46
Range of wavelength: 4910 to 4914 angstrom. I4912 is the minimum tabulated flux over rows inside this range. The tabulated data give 45.78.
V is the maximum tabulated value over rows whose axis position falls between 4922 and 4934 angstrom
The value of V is 55.71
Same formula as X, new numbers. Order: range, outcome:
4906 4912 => 48.27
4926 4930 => 51.17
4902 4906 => 55.62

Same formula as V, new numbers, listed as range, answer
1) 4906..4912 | 60.01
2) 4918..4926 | 51.89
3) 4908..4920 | 52.59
